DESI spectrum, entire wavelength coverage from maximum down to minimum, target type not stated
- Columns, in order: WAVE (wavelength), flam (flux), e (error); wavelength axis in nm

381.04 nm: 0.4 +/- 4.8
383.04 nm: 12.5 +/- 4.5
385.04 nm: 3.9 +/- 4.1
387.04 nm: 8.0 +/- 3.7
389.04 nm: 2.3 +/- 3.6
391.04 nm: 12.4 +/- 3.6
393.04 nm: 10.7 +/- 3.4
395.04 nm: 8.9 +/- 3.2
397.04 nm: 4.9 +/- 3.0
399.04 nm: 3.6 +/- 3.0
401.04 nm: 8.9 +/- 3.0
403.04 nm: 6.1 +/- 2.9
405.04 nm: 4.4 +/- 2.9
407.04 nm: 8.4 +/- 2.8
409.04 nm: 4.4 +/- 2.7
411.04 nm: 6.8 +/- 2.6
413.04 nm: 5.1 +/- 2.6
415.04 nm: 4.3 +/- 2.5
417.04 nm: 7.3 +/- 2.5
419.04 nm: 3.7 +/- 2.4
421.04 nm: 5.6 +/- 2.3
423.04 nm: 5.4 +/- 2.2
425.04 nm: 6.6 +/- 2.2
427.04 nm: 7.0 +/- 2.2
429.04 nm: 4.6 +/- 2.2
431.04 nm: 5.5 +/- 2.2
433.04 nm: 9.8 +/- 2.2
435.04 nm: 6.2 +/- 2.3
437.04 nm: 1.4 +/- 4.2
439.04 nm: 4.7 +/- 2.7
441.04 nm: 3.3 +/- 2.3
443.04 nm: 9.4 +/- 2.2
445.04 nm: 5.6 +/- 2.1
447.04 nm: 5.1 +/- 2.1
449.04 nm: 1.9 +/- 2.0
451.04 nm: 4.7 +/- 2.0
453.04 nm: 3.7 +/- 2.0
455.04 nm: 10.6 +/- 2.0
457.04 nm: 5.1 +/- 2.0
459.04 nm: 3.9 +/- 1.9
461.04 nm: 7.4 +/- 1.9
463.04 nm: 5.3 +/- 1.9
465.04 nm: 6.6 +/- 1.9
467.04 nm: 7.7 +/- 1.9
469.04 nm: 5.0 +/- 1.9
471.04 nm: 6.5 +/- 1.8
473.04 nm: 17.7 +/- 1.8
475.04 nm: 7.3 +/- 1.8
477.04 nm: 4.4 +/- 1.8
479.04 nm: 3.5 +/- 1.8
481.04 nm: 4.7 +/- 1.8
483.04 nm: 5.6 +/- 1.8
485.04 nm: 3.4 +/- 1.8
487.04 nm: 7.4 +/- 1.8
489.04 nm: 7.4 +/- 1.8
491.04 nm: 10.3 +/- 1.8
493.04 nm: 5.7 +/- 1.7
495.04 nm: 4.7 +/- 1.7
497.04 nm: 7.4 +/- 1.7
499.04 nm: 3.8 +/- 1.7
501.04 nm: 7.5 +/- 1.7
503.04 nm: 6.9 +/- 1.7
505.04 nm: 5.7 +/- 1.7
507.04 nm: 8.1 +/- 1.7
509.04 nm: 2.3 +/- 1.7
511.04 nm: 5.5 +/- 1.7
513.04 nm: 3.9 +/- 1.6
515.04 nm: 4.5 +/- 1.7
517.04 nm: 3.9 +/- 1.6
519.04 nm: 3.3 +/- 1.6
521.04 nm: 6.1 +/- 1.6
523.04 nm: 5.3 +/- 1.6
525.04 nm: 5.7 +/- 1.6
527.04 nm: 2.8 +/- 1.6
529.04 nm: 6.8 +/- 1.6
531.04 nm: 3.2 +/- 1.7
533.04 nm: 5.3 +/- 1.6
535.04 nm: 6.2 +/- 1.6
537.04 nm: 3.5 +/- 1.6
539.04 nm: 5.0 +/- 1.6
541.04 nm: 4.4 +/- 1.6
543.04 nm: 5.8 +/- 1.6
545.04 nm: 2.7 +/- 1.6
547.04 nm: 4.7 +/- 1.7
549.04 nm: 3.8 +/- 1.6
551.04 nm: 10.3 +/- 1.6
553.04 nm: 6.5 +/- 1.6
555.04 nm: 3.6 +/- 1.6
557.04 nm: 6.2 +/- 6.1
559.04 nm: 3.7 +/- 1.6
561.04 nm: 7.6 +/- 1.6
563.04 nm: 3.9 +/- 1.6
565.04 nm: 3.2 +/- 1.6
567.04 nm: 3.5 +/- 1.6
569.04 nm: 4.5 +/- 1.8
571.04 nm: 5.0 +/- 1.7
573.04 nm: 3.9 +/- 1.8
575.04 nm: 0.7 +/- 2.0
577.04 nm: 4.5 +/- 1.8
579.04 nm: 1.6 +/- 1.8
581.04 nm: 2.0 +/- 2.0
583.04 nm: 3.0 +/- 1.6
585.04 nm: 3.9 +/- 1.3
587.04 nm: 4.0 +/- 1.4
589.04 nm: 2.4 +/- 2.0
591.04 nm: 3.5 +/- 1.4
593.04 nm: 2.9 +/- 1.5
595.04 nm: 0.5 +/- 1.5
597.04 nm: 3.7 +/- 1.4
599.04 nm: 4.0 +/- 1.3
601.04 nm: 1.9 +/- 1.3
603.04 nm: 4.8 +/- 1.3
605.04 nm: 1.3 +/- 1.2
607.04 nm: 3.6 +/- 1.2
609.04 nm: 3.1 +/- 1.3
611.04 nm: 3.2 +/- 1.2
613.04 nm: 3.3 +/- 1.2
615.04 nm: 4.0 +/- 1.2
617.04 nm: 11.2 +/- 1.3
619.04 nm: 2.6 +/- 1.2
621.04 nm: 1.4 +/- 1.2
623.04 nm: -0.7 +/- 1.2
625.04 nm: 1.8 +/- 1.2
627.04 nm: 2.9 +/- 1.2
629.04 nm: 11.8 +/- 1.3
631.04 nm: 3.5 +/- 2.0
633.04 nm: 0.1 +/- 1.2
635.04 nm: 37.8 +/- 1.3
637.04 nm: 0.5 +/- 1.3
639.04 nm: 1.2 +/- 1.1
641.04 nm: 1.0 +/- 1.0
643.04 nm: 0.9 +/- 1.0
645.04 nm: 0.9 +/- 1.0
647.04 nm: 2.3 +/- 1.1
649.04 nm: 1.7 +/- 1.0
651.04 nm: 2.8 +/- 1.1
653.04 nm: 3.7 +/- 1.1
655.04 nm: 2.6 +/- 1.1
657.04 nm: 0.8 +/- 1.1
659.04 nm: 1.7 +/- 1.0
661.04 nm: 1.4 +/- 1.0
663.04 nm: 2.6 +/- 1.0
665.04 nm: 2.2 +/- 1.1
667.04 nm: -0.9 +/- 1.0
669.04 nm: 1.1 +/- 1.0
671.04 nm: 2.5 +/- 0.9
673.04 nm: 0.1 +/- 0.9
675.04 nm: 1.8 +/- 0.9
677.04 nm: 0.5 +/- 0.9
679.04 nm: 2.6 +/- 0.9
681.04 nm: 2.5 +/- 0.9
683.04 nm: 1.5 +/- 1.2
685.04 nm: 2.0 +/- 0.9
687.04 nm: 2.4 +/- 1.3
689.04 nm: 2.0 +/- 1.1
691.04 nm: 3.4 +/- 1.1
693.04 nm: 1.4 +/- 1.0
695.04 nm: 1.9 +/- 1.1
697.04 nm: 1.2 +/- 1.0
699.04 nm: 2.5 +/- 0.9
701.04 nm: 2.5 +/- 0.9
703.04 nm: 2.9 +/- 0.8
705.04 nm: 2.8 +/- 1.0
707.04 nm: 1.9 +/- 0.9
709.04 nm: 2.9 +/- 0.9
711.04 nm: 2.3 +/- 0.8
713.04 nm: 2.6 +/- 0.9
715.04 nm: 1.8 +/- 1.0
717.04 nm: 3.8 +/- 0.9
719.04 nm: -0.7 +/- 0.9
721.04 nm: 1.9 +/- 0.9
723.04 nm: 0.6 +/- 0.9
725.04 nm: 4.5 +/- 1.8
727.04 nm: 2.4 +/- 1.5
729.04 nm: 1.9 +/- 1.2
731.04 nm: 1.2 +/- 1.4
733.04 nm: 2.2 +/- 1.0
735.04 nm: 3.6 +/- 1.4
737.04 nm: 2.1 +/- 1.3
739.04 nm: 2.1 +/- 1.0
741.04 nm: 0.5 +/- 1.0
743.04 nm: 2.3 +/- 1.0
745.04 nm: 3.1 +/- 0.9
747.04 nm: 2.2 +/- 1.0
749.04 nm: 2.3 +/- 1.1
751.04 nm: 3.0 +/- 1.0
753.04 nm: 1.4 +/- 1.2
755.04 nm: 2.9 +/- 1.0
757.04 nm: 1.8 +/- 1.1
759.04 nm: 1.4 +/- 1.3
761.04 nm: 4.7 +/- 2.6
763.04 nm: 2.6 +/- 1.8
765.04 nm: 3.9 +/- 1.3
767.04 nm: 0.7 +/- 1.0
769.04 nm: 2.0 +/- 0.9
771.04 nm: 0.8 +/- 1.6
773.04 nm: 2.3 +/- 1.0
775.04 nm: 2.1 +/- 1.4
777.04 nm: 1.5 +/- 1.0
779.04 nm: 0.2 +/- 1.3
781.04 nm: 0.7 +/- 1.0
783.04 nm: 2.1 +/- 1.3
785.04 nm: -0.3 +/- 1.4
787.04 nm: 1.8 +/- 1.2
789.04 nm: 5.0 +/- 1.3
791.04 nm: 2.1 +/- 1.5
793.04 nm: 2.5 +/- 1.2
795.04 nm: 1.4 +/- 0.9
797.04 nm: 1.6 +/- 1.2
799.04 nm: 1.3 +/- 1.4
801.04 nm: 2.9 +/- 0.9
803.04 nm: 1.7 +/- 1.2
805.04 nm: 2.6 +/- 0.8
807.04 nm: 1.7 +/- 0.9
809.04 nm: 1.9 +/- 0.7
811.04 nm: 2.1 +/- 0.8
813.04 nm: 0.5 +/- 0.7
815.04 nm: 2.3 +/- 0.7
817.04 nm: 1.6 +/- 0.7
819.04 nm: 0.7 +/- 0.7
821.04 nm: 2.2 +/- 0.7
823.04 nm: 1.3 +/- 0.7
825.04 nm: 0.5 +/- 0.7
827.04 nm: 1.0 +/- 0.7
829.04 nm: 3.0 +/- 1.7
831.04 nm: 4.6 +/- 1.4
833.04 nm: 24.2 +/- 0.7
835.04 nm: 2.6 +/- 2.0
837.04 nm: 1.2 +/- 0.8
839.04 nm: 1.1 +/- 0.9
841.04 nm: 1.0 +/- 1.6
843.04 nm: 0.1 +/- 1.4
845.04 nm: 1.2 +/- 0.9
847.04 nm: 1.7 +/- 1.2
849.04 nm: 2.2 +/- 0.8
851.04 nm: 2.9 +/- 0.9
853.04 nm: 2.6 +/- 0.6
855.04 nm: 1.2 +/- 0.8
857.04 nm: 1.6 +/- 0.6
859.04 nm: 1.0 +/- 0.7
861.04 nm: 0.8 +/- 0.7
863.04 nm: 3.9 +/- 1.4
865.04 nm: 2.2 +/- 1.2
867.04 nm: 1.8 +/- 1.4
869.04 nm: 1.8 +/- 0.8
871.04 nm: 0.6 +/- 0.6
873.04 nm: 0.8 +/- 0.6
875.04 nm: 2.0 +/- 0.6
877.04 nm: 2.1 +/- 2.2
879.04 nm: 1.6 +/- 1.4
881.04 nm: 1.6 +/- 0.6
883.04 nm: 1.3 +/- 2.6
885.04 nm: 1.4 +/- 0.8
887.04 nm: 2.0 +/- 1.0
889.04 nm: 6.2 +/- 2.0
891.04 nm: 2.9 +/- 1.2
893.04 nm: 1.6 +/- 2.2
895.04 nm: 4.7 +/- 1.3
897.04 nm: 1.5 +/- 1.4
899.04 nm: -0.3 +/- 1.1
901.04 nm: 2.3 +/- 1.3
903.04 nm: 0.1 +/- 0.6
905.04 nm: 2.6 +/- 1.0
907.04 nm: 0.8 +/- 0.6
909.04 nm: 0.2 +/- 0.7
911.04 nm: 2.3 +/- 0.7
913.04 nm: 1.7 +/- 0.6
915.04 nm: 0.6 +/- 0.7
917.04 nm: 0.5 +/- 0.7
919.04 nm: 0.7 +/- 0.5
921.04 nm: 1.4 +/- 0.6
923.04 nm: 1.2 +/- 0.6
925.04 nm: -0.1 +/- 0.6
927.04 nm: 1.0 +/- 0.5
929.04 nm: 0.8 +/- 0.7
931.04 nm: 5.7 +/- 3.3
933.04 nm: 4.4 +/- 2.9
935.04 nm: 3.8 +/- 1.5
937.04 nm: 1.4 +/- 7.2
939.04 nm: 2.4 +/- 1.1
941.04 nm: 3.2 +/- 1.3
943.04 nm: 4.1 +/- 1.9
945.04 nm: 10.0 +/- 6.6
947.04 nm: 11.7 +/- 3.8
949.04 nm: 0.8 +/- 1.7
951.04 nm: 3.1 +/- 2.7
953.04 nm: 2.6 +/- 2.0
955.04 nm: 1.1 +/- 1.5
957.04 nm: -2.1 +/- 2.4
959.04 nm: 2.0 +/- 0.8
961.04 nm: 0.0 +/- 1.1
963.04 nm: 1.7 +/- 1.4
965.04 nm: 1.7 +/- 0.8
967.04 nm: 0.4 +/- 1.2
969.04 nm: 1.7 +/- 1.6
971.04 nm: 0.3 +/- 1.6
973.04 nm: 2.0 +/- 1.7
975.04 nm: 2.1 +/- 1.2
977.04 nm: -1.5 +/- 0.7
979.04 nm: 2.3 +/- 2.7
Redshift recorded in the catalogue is 0.27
